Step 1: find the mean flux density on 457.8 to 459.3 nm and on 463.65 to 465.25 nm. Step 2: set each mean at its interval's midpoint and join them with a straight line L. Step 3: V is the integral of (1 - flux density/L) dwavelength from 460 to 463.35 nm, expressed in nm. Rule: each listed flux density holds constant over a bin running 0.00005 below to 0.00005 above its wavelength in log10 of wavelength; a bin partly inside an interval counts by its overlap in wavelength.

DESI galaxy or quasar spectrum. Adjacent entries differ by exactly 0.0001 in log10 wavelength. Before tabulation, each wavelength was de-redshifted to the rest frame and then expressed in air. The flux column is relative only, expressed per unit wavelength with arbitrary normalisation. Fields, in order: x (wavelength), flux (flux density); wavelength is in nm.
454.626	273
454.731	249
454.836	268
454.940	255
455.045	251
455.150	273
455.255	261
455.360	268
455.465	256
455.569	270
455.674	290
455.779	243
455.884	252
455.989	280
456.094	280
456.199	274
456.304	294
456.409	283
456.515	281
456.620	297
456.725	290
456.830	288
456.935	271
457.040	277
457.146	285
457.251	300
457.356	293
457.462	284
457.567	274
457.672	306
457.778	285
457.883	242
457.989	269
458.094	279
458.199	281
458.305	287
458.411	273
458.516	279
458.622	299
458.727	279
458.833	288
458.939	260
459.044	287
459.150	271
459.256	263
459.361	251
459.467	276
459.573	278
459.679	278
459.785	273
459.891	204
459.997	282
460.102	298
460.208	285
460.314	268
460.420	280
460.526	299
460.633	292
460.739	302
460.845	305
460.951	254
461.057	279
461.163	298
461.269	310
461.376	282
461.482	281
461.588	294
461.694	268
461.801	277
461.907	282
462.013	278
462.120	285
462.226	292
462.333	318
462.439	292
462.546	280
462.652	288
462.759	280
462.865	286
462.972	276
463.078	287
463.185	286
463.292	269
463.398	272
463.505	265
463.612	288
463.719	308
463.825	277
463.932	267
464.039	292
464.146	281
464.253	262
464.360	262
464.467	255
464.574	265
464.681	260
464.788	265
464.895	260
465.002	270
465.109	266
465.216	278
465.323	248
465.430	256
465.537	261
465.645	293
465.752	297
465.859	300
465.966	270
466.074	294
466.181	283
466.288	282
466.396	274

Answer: -0.16 nm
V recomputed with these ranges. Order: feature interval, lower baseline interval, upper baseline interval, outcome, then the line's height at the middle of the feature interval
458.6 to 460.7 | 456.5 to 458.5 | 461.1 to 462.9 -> 0.070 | 285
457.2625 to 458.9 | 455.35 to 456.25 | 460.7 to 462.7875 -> -0.035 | 276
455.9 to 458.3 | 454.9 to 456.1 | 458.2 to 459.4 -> -0.104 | 270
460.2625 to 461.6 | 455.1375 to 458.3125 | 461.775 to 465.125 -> -0.048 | 278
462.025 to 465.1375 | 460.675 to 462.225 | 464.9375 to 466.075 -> 0.025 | 280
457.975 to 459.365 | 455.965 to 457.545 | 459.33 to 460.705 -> 0.009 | 279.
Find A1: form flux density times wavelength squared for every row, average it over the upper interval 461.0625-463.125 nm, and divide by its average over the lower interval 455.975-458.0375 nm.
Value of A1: 1.0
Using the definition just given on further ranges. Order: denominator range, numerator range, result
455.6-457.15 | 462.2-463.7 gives 1.05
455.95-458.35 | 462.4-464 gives 1.02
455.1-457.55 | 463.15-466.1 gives 1.02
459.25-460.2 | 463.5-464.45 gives 1.05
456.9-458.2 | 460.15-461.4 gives 1.04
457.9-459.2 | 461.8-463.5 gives 1.04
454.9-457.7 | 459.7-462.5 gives 1.05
